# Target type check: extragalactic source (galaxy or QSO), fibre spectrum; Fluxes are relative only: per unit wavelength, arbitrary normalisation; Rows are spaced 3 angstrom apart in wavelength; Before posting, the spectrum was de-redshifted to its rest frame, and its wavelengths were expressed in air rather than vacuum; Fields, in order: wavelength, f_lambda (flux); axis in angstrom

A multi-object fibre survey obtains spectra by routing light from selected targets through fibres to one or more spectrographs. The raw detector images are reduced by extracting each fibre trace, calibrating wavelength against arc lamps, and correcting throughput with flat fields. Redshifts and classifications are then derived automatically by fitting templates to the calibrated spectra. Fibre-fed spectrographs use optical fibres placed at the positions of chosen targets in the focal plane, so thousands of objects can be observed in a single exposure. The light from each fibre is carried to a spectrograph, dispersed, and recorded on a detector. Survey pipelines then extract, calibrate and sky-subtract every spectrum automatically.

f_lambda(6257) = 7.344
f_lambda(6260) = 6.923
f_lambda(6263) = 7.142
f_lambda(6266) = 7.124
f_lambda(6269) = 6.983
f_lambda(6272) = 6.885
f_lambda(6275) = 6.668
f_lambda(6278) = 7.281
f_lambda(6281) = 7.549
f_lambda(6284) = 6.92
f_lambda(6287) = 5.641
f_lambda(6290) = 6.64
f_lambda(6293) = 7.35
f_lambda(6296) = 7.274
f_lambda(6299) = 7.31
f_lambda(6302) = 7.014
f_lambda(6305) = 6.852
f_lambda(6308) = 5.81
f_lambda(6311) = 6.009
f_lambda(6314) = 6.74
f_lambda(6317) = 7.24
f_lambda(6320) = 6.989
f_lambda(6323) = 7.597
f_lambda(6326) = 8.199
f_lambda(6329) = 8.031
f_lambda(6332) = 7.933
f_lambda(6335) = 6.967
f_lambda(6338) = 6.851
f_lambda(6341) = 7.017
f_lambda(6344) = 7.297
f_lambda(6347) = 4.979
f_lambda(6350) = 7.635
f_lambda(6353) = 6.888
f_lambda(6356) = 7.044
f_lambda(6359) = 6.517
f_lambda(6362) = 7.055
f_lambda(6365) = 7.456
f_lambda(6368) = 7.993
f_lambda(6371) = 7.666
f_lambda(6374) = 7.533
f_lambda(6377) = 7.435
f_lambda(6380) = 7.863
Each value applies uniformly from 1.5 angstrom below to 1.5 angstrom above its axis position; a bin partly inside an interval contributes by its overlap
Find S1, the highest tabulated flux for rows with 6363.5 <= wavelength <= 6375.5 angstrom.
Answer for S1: 7.993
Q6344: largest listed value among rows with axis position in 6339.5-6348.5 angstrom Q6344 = 7.297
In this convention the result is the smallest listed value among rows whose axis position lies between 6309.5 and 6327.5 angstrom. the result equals 6.009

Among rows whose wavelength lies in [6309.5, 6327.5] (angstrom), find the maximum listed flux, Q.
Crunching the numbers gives 8.199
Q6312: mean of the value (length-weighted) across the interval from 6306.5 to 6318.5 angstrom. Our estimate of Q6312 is 6.45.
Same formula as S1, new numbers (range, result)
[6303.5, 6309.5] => 6.852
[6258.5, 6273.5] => 7.142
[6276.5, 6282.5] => 7.549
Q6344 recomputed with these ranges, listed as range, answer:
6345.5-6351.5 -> 7.635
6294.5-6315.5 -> 7.31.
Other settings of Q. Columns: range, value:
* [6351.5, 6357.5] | 7.044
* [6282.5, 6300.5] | 7.35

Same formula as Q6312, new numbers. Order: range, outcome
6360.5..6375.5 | 7.54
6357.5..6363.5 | 6.79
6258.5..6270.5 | 7.04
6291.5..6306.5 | 7.16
